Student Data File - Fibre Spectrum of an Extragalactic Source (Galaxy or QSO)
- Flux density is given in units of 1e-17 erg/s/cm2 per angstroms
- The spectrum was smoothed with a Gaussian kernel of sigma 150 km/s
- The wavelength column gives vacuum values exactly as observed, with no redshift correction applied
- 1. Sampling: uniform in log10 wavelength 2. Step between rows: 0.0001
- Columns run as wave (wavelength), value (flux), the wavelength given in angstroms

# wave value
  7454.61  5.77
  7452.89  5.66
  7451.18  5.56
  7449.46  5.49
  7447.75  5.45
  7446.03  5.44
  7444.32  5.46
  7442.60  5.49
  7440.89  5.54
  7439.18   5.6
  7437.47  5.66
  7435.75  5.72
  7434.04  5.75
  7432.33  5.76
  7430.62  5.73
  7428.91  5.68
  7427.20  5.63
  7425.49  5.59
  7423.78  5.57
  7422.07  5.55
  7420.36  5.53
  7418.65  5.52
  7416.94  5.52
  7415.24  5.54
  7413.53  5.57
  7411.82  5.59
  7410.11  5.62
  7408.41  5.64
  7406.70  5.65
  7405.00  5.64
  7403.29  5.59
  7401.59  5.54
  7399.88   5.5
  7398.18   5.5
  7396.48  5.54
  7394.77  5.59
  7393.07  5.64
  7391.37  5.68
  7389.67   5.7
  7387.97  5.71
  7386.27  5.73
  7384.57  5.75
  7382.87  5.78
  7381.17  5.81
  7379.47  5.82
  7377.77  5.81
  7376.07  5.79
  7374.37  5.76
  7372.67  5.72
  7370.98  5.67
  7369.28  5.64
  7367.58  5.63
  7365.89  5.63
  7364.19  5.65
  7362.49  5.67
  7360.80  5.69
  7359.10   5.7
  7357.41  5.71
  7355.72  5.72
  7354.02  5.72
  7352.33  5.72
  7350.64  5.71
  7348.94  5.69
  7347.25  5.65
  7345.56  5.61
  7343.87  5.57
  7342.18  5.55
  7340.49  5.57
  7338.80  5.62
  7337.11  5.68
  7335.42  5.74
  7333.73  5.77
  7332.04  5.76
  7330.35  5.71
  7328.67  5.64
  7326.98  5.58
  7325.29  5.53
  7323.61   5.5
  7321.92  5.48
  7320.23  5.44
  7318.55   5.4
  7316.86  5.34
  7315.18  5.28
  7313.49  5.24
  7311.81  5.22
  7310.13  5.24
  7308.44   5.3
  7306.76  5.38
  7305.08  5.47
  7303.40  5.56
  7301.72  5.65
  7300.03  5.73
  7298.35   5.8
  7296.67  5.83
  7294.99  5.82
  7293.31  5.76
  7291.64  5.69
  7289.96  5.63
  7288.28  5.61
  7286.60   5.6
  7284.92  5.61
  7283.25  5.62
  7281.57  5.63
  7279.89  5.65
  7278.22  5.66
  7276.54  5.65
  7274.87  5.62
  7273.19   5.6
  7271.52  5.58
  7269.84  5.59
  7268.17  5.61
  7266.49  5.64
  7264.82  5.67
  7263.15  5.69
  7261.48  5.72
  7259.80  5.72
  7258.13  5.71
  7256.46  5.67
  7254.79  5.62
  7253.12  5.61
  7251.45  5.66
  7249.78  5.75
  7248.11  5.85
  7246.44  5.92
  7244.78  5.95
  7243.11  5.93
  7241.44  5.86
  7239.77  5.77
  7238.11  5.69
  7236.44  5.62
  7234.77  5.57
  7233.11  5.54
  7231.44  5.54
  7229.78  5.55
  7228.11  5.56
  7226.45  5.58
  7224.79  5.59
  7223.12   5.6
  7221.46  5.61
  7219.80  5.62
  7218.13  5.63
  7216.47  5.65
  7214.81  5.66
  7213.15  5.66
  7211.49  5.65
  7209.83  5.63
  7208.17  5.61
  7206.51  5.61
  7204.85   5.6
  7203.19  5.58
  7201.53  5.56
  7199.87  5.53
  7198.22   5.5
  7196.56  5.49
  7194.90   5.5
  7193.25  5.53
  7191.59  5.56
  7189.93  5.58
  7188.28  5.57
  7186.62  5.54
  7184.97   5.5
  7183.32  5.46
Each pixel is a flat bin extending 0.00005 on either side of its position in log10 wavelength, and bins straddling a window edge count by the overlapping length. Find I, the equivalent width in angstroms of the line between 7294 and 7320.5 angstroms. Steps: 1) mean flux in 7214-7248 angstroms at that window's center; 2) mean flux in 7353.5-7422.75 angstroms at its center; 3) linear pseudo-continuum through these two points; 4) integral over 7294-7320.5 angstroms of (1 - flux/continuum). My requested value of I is 0.8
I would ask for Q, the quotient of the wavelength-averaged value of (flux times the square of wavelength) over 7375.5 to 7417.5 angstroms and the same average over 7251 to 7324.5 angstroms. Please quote 1.04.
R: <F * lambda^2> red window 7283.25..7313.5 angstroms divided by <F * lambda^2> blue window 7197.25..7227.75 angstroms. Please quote 1.02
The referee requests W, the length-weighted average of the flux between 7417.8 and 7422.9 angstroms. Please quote 5.53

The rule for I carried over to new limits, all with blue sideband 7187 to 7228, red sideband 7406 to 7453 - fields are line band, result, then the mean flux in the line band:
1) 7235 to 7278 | -0.9 angstroms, 5.7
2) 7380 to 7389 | -0.3 angstroms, 5.76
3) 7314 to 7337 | 0.1 angstroms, 5.55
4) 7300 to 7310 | 0.2 angstroms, 5.47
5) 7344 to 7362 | -0.3 angstroms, 5.69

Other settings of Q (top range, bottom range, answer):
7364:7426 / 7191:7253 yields 1.05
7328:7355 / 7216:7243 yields 1.04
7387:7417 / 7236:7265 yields 1.02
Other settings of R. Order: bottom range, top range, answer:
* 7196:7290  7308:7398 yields 1.03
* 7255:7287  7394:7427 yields 1.02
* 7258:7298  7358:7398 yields 1.03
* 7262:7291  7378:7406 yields 1.04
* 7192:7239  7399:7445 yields 1.06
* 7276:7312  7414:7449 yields 1.04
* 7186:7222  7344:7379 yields 1.06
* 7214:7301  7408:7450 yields 1.03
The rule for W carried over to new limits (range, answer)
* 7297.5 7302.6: 5.72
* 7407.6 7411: 5.63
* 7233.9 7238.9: 5.62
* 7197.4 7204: 5.55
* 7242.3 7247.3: 5.94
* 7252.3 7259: 5.66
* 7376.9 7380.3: 5.81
